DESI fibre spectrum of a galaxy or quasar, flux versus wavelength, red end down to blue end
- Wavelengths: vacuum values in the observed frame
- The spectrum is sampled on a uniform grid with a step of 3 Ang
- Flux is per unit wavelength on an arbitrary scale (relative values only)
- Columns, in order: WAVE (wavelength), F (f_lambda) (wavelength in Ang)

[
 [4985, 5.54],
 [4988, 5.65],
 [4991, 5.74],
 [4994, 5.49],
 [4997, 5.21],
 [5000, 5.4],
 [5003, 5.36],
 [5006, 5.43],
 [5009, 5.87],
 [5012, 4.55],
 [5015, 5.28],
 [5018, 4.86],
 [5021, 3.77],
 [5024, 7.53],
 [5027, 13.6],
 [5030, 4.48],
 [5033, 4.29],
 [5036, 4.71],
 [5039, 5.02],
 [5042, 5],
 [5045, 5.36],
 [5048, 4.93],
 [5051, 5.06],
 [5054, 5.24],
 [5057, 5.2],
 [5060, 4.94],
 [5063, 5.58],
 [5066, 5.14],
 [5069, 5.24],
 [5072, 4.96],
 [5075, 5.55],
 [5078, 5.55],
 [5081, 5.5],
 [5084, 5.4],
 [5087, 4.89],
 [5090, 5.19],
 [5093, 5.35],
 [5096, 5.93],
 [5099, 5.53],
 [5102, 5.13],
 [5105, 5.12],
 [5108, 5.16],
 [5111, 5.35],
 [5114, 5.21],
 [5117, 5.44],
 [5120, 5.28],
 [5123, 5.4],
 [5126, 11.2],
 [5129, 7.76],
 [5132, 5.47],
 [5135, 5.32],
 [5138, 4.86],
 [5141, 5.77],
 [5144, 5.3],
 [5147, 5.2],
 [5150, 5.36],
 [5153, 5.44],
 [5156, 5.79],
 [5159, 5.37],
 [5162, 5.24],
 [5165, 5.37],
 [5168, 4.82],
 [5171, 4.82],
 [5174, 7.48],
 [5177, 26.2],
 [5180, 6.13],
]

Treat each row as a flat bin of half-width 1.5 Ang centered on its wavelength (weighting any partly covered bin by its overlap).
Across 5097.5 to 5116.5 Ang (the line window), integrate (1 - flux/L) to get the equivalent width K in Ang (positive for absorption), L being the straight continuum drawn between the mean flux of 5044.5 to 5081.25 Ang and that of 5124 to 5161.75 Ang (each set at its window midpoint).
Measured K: 1.4 Ang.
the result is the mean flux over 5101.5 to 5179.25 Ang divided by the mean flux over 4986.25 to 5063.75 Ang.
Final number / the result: 1.2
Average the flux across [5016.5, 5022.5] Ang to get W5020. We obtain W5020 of 4.32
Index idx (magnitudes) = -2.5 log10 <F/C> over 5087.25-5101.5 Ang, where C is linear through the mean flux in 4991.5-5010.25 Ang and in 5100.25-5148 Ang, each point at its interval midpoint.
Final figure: 0.06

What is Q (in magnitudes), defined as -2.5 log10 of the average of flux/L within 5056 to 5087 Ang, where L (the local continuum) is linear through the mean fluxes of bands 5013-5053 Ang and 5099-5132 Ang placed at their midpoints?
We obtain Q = 0.109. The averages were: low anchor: 5.66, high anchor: 6.05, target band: 5.29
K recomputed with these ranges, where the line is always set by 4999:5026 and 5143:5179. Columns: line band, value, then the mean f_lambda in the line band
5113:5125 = 2.0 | 5.58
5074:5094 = 3.1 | 5.34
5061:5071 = 1.4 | 5.28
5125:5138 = -0.3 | 7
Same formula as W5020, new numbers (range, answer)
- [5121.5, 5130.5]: 8.12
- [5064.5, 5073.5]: 5.11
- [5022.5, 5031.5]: 8.54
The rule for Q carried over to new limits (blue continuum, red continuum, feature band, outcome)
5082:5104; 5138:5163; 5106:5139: -0.13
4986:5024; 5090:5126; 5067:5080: 0.03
